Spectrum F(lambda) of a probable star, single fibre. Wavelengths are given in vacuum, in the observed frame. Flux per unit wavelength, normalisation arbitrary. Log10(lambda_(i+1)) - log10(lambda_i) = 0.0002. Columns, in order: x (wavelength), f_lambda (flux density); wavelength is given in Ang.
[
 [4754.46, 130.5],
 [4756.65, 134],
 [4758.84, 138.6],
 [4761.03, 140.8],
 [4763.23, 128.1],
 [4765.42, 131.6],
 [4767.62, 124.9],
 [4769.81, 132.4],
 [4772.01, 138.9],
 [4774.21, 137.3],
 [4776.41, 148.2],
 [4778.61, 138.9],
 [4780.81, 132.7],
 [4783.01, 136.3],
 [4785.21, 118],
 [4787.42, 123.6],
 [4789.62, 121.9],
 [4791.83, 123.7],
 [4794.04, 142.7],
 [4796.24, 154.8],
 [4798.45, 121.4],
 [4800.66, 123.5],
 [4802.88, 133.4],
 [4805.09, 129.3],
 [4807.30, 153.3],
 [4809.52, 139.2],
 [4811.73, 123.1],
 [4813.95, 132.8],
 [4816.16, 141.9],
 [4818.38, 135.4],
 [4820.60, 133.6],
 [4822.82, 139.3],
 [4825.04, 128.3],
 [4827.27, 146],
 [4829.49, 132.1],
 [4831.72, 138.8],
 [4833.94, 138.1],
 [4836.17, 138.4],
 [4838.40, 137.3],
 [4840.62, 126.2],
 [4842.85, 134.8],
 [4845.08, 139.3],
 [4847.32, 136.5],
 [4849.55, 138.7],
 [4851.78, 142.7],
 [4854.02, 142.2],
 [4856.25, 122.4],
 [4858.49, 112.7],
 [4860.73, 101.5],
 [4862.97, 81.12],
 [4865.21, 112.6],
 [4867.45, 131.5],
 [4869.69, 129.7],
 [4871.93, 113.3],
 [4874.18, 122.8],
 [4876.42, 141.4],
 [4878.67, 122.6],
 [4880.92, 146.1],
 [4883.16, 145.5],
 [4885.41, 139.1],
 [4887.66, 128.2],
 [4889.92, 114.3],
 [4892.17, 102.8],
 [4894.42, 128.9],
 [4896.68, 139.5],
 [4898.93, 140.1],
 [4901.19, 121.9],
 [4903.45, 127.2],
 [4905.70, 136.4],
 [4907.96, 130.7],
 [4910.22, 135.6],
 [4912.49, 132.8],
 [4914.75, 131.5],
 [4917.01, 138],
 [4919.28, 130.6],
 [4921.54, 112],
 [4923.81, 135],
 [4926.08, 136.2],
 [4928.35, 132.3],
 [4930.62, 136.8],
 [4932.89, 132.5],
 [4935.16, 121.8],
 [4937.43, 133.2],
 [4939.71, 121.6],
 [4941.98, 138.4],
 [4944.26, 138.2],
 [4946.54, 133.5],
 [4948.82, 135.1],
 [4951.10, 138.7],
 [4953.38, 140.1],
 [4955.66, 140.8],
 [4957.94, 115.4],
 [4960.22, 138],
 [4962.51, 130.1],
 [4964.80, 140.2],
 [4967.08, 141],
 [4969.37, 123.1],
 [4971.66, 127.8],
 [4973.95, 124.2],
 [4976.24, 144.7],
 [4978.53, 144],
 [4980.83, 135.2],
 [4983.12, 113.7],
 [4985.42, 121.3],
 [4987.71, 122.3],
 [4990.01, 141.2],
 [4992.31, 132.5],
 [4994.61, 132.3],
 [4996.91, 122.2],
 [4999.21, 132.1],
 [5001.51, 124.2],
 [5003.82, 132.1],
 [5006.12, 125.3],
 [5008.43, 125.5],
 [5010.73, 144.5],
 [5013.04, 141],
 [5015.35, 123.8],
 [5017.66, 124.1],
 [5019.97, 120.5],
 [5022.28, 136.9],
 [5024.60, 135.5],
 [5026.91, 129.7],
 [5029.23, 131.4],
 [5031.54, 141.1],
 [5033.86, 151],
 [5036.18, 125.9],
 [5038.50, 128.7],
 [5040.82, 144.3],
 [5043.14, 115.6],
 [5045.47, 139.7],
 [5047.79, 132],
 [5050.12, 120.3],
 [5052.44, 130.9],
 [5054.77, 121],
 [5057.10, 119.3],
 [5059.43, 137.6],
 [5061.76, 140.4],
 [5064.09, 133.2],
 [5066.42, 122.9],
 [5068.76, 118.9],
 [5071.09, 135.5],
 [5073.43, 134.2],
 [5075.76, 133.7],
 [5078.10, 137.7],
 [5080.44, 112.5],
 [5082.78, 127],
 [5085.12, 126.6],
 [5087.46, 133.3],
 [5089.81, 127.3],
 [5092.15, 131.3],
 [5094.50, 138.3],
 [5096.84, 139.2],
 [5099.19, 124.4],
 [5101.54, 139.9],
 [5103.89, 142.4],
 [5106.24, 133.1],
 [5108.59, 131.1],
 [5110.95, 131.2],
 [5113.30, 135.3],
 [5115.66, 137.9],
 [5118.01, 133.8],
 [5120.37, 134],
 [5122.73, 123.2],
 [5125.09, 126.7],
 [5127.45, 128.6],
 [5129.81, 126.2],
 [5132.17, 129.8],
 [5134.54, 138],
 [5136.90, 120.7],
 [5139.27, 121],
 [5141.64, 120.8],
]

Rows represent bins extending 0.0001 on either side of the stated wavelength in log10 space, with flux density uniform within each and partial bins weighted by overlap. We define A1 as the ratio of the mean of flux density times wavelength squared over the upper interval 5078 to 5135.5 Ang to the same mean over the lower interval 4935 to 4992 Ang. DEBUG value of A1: 1.1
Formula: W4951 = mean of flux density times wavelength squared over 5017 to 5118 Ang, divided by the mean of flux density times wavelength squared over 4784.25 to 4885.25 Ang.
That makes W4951 1.10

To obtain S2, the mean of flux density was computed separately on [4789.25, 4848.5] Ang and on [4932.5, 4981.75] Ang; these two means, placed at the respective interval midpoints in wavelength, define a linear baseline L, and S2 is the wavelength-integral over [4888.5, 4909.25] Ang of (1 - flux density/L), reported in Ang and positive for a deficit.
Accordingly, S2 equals 1.1 Ang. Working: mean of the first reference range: 135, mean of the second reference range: 134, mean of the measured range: 127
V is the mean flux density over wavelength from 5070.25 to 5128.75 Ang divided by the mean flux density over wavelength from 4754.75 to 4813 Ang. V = 0.99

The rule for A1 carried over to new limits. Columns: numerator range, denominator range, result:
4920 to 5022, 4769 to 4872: 1.06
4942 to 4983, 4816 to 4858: 1.04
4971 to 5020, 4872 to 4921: 1.04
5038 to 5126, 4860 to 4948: 1.10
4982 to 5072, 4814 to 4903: 1.07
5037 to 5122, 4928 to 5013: 1.04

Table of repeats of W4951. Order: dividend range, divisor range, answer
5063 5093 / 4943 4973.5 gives 1.01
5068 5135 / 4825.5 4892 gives 1.12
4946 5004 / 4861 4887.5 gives 1.09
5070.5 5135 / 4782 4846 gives 1.10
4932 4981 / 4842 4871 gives 1.11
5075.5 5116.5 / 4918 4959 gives 1.07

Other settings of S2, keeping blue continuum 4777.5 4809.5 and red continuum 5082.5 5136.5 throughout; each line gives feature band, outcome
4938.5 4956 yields -0.4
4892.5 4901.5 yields 0.1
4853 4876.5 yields 2.5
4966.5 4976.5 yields 0.1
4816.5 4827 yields -0.2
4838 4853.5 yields -0.5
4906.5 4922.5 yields 0.2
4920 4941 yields 0.5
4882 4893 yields 0.5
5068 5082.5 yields 0.3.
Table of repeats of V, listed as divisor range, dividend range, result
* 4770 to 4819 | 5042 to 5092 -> 0.96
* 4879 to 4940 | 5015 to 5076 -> 1.00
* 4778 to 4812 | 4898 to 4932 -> 1.00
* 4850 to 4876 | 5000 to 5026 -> 1.08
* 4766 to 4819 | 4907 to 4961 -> 0.99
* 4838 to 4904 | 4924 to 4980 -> 1.05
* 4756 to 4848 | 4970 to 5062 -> 0.97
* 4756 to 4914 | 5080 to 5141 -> 0.99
